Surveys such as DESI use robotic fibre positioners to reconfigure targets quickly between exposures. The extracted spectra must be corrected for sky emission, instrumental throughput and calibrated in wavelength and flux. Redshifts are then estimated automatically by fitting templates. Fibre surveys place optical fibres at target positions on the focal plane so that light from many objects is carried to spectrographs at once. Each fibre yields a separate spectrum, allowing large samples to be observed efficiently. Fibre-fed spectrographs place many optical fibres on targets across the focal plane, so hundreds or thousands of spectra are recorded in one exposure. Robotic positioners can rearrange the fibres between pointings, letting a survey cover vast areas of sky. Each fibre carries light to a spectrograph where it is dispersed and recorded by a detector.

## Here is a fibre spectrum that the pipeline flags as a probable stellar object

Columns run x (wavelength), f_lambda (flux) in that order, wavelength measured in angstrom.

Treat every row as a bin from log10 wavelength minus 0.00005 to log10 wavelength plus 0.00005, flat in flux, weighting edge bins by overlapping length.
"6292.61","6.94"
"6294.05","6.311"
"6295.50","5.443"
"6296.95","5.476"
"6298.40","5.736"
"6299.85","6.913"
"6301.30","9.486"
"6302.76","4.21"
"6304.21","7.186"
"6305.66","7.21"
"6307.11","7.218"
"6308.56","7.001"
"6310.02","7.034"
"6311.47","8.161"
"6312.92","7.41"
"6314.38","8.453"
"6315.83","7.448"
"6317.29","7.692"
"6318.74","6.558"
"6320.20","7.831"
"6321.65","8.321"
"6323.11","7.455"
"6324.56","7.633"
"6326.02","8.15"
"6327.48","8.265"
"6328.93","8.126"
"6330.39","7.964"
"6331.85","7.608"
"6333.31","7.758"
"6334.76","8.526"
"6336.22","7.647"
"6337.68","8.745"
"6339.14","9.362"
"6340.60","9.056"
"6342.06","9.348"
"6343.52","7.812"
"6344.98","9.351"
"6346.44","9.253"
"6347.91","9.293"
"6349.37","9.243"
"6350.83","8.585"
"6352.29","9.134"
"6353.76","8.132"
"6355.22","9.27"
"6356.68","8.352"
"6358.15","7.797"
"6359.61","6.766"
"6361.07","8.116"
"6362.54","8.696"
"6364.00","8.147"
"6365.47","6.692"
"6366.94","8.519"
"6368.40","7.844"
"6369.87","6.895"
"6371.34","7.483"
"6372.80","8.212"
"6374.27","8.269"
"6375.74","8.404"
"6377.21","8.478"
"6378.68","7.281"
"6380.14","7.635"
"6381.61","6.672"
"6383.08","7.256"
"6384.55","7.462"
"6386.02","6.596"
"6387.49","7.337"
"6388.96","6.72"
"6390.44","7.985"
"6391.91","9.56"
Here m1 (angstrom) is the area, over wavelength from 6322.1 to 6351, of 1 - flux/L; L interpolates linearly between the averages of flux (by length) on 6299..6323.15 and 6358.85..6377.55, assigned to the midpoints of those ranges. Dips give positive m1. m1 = -3.2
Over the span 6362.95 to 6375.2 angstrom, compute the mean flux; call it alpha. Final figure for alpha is 7.79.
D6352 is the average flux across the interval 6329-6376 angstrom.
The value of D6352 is 8.32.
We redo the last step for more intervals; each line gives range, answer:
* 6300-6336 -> 7.6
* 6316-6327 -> 7.66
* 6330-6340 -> 8.25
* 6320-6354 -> 8.46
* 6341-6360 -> 8.68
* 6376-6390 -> 7.32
